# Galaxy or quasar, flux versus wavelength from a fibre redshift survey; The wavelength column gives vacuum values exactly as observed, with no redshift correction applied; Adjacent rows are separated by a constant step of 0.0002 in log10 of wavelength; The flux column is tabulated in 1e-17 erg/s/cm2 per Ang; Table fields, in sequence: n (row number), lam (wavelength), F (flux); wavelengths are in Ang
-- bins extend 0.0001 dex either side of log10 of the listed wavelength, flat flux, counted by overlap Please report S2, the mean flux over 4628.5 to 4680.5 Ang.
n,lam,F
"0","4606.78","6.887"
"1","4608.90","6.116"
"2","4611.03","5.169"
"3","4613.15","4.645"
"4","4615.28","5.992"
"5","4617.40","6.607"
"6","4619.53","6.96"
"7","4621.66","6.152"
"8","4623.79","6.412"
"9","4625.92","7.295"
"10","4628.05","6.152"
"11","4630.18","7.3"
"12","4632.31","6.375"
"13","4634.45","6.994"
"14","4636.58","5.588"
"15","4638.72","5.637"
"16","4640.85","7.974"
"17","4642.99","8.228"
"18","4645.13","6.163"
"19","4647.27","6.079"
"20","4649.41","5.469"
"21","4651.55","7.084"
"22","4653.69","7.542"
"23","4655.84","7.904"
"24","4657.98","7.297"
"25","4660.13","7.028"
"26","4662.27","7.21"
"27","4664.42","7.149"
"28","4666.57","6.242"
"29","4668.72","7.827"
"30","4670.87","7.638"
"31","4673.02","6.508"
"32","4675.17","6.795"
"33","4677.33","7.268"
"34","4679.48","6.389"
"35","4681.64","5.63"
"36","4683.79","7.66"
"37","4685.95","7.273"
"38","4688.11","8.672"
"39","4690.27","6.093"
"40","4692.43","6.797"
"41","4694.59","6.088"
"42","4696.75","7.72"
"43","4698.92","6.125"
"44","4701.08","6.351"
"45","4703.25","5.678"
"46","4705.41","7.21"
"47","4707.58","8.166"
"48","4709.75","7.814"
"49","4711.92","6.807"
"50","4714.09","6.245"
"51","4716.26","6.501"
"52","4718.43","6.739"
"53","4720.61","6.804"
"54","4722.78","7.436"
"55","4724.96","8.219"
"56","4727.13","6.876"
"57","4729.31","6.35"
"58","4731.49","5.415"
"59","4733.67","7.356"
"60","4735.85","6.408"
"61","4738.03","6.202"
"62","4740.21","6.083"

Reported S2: 6.9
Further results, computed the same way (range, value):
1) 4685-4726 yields 6.98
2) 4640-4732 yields 6.95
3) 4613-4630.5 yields 6.44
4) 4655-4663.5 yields 7.34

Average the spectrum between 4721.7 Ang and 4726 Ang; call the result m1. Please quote 7.82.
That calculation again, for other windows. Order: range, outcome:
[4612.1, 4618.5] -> 5.75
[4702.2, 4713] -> 7.14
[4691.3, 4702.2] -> 6.61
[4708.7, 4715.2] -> 6.95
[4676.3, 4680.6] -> 6.81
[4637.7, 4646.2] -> 7.01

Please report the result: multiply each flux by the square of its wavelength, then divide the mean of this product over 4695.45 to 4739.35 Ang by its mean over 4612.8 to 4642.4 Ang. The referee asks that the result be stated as 1.09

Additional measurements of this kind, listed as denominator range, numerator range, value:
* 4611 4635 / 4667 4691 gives 1.13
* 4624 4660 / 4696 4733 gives 1.04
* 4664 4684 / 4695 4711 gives 1.03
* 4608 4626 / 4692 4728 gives 1.18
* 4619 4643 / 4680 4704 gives 1.03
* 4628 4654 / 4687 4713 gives 1.07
